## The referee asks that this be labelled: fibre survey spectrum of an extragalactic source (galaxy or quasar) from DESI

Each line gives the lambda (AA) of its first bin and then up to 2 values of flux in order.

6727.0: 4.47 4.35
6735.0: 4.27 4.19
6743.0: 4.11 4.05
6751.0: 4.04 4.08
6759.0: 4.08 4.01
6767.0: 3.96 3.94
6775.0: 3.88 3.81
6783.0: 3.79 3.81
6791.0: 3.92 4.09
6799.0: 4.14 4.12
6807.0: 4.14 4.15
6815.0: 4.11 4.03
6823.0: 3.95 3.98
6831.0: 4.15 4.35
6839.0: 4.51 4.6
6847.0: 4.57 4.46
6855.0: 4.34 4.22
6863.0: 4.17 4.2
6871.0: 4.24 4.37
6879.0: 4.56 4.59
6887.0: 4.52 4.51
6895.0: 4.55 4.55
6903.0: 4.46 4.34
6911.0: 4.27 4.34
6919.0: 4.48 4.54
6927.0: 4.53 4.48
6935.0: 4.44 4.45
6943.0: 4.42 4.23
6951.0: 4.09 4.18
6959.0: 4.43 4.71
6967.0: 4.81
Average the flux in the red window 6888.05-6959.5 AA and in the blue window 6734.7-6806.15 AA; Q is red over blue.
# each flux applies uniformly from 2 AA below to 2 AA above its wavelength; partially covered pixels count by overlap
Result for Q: 1.10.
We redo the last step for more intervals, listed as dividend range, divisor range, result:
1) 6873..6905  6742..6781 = 1.13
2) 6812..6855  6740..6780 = 1.07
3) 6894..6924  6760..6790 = 1.14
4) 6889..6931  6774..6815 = 1.12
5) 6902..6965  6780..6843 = 1.07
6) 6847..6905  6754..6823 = 1.10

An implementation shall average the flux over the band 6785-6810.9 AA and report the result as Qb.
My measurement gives 4.04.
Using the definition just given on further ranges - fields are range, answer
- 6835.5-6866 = 4.4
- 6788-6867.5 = 4.21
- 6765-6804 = 3.94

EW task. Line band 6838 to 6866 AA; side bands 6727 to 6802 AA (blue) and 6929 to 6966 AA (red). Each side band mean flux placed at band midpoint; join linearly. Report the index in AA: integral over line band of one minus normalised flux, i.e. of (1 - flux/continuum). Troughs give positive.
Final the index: -1.26 AA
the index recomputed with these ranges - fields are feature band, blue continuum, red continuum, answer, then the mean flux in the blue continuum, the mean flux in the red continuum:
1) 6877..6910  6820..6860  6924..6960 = -1.3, 4.31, 4.36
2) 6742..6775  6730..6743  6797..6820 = 1.4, 4.24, 4.12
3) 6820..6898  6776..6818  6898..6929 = -2.3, 4.01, 4.44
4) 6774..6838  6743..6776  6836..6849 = 4.1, 4.02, 4.54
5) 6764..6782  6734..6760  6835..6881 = 1.2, 4.11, 4.38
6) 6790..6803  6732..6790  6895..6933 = 0.1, 4.01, 4.45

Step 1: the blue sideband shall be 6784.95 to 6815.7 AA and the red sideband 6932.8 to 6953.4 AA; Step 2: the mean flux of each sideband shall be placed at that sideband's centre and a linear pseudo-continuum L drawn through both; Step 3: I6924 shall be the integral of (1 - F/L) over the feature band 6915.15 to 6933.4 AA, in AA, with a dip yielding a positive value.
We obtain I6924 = -0.85 AA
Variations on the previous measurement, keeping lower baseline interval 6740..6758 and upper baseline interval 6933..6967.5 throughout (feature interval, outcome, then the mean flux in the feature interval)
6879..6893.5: -0.83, 4.54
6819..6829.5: 0.53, 3.99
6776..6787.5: 0.89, 3.81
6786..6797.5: 0.52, 3.96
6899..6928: -0.58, 4.43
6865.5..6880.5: -0.22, 4.34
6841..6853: -0.87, 4.54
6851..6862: -0.14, 4.3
